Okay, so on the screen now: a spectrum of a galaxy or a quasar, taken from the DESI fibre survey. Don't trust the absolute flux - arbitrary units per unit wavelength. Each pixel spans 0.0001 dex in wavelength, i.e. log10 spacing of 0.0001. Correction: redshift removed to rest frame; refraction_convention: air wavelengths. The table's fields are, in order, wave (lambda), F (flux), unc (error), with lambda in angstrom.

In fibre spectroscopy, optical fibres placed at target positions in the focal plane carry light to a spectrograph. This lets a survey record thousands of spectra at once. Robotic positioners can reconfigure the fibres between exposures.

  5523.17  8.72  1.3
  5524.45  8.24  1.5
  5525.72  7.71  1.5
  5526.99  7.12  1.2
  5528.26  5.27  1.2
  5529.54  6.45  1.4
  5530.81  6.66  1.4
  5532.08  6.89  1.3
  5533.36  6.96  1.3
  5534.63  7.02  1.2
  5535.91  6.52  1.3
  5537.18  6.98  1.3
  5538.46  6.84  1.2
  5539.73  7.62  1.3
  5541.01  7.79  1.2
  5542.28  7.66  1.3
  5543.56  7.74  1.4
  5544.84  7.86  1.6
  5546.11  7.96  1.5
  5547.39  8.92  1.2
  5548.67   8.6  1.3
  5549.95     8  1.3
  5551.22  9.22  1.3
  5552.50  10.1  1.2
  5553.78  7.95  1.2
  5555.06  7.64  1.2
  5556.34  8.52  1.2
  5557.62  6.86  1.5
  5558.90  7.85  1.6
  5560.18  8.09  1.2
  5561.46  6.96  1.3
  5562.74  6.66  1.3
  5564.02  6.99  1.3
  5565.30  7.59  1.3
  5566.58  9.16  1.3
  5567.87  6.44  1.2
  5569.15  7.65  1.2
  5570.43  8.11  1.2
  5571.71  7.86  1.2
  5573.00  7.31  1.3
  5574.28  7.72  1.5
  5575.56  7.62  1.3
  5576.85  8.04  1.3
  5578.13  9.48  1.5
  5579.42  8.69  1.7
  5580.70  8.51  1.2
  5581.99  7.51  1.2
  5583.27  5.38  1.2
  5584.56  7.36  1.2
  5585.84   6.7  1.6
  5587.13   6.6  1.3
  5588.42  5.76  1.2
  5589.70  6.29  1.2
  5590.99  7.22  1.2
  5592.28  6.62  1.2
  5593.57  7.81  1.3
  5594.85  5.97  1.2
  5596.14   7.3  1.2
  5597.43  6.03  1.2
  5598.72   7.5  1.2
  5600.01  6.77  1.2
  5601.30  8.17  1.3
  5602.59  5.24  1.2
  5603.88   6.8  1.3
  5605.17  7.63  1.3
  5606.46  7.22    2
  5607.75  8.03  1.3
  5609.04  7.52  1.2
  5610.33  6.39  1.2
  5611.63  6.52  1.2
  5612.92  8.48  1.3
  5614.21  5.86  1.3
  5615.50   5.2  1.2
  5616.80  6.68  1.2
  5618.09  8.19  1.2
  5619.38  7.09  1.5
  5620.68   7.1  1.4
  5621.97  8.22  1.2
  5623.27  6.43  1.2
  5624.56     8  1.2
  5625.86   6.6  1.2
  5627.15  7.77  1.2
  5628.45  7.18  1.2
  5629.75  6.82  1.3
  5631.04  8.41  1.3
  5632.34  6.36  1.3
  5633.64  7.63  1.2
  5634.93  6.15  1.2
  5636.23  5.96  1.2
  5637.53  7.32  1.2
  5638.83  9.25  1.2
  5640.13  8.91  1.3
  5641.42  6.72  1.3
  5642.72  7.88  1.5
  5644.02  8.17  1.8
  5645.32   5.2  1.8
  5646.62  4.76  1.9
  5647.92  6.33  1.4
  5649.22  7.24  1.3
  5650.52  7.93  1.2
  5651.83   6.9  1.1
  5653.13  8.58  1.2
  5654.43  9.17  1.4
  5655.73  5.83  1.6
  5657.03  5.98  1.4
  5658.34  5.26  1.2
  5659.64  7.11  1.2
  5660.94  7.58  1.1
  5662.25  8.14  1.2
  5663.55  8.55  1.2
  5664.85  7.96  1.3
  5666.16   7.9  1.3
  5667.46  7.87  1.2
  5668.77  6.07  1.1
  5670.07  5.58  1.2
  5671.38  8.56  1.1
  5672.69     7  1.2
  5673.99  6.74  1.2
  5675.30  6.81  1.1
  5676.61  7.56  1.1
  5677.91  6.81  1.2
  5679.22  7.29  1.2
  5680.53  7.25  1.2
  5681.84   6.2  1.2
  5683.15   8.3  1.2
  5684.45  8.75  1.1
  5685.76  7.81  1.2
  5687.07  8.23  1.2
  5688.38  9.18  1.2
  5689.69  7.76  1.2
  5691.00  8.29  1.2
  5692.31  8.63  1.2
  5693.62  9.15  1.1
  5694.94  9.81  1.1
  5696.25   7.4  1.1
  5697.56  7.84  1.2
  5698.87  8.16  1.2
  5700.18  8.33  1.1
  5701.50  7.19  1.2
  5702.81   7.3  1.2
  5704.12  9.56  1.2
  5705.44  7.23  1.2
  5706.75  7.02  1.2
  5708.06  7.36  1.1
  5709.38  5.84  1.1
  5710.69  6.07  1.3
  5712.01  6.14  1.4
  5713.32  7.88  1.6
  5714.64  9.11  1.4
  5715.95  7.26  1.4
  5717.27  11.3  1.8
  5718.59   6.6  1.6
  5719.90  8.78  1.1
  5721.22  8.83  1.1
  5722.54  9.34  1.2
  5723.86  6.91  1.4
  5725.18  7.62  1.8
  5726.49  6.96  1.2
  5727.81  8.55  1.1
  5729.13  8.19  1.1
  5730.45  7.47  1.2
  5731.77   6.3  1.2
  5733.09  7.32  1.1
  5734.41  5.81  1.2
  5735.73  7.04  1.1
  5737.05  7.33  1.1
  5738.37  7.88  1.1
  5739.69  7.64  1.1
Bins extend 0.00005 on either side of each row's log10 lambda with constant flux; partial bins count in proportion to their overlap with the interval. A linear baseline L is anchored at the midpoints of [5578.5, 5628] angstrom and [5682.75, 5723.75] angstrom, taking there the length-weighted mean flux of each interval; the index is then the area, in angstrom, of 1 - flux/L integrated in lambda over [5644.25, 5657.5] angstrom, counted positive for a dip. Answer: 1.2 angstrom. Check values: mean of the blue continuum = 7.04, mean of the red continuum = 8.06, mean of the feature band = 6.85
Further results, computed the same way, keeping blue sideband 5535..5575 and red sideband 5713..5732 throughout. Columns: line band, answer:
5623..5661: 4.0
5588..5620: 4.0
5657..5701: 2.0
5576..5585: 0.0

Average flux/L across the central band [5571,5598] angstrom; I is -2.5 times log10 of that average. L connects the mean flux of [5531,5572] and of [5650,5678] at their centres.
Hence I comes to 0.05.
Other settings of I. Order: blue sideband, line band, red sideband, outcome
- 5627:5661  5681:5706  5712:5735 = -0.081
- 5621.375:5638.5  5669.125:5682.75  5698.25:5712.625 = 0.040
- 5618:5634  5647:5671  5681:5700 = 0.086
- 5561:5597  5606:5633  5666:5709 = 0.048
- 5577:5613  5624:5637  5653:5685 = 0.018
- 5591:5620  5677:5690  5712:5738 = -0.037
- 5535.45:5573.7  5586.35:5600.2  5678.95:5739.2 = 0.162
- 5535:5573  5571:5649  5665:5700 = 0.091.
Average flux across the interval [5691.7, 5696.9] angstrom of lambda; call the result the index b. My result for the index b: 8.74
